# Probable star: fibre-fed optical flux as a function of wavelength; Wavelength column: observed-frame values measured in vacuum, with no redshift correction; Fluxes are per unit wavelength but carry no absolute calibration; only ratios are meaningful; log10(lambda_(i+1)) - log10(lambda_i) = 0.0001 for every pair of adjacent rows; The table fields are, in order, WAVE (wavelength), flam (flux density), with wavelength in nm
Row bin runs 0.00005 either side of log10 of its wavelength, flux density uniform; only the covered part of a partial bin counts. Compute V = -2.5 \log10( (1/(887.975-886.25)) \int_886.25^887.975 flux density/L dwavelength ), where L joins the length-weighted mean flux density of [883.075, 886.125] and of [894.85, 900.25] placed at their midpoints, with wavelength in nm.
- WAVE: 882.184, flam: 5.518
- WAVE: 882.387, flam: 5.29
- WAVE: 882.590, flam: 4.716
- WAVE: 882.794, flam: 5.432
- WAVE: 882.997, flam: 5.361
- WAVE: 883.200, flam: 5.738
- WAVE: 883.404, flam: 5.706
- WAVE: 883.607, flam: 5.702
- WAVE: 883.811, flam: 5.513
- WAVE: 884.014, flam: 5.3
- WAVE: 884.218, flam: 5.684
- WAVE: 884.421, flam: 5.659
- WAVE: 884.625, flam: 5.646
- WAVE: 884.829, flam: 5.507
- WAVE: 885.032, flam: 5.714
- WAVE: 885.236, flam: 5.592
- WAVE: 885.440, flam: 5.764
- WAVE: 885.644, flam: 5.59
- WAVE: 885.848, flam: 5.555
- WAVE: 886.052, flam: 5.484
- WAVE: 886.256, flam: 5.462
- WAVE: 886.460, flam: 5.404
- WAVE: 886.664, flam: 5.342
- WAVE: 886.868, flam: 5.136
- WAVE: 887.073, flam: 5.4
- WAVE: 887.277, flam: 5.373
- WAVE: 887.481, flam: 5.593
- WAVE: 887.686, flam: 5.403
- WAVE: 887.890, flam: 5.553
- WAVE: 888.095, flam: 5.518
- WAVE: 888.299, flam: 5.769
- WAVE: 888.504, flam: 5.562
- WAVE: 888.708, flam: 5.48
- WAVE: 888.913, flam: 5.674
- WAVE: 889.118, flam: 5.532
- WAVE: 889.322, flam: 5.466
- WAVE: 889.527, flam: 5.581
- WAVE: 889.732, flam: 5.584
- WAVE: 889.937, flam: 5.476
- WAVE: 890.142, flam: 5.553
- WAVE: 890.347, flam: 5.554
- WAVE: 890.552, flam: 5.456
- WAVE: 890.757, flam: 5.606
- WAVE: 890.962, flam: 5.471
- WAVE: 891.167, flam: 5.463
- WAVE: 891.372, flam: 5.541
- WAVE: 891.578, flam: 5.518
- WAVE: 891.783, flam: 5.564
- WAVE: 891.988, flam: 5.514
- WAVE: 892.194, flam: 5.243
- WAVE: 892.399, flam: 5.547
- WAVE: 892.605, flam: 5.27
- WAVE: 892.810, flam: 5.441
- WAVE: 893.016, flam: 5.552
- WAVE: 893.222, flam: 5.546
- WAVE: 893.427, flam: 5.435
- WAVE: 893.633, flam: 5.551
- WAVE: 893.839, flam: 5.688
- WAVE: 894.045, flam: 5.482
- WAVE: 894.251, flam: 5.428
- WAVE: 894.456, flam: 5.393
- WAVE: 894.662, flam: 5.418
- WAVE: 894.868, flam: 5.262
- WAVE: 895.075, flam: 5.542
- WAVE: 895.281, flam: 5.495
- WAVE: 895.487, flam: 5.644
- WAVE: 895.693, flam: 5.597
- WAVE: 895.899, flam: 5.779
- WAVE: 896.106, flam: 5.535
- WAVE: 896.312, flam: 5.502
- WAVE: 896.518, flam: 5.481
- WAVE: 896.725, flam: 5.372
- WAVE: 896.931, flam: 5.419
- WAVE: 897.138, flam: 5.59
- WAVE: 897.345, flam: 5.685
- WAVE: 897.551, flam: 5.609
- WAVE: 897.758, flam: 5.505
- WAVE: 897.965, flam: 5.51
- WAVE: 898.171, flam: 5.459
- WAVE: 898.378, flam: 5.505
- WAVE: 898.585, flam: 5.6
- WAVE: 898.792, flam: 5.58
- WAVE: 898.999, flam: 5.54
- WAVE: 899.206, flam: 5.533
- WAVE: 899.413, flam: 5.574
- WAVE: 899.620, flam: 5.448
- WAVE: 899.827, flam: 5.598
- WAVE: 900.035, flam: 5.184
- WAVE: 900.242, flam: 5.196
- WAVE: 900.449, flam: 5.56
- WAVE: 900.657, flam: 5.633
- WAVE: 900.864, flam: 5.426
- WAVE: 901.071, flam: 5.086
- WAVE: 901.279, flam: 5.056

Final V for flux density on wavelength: 0.04 mag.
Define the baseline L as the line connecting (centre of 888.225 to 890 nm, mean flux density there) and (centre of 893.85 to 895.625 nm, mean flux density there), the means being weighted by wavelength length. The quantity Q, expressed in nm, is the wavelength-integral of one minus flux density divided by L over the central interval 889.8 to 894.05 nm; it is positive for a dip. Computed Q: 0.02 nm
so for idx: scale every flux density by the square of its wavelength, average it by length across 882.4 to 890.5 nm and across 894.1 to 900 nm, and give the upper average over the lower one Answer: 1.03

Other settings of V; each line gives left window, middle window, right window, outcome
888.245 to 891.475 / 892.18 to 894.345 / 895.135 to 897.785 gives 0.01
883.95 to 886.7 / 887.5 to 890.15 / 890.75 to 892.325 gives -0.01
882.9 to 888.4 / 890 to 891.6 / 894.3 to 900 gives 0.00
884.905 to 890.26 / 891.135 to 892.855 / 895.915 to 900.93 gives 0.01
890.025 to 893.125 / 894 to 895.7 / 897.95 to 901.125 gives 0.00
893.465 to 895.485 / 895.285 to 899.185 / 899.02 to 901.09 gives -0.02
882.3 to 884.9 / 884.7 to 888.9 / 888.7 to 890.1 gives 0.00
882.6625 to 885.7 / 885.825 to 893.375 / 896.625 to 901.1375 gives 0.01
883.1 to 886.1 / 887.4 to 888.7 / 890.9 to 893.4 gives 0.00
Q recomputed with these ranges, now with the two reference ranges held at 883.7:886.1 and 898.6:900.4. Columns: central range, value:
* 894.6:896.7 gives -0.009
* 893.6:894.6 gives 0.002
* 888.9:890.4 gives 0.001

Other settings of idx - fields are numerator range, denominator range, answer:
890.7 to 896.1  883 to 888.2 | 1.01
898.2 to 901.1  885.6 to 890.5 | 1.02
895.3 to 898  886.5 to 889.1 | 1.03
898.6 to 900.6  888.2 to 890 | 1.01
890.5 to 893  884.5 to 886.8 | 1.00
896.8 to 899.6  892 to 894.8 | 1.03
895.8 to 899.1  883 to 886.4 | 1.02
